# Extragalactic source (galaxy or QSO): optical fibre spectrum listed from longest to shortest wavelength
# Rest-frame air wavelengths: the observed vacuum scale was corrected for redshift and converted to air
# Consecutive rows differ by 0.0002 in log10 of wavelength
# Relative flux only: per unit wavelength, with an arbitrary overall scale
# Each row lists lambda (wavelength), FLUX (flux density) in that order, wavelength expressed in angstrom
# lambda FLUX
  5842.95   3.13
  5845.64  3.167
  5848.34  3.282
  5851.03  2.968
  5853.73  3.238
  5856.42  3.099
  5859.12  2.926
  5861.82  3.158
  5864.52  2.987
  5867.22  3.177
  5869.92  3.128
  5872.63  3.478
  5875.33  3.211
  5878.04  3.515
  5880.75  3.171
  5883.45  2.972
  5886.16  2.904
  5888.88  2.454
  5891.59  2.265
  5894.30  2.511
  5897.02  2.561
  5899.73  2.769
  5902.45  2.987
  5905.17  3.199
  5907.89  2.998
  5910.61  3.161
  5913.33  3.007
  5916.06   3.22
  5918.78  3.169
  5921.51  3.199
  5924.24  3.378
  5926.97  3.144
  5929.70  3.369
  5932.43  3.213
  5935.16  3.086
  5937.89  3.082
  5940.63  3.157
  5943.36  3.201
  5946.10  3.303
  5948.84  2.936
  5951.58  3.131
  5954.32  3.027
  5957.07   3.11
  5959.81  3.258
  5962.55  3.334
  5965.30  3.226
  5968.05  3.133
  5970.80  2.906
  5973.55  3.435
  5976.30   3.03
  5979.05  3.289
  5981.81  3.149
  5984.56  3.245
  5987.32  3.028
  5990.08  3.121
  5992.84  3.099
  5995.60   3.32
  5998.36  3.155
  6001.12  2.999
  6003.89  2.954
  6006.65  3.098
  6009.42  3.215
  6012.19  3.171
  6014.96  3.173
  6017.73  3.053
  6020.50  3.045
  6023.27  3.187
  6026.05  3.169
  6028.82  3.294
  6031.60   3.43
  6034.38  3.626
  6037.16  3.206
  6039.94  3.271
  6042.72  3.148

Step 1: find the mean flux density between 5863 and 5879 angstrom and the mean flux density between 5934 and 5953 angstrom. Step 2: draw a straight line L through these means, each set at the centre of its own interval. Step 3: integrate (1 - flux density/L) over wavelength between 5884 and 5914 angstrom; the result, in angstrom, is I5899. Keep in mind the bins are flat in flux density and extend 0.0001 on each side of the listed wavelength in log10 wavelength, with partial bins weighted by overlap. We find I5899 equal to 3.7 angstrom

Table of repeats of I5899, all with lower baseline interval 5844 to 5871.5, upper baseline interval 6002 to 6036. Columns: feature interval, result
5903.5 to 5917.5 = 0.1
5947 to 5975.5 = 0.2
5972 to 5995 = 0.0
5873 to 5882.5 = -0.5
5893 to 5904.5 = 1.5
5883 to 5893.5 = 1.7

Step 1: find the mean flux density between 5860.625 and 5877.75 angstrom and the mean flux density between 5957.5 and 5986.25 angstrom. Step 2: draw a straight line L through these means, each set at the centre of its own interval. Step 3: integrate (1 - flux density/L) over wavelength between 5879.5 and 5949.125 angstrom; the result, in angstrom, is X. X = 4.0 angstrom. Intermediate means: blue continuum 3.21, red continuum 3.2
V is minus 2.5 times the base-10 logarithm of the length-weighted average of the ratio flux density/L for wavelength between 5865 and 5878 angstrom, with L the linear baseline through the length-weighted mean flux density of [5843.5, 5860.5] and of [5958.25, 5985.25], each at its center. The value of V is -0.04 mag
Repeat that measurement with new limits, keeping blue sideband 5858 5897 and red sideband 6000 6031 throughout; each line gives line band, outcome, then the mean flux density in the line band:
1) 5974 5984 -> -0.03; 3.19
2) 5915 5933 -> -0.07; 3.24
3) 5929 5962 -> -0.04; 3.16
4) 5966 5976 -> -0.02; 3.15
